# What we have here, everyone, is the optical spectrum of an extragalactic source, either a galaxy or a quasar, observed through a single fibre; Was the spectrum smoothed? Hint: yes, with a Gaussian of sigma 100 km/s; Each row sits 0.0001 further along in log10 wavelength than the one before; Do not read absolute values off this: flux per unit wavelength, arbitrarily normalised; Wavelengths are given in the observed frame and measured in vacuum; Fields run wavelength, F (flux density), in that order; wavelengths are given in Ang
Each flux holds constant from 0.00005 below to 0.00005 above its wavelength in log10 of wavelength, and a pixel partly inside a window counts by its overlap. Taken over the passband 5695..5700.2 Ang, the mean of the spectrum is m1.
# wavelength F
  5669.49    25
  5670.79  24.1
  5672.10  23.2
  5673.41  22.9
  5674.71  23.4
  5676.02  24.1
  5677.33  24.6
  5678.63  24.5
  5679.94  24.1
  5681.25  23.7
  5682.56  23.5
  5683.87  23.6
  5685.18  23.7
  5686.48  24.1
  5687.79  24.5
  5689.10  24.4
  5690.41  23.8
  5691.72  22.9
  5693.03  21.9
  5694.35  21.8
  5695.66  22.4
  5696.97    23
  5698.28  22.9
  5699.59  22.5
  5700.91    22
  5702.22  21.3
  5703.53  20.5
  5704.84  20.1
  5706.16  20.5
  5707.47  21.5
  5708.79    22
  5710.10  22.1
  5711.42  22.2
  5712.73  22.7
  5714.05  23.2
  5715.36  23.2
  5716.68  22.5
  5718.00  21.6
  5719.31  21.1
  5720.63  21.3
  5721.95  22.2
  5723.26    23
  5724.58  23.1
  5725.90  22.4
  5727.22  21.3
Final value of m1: 22.7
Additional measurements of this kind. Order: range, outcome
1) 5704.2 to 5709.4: 21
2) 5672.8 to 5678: 23.8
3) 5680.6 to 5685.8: 23.6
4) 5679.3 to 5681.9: 23.9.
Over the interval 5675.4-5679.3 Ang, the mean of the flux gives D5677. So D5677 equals 24.4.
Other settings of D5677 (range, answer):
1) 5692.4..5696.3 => 22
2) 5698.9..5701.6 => 22.2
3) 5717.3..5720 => 21.4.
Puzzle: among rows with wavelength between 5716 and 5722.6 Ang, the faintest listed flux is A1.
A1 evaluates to 21.1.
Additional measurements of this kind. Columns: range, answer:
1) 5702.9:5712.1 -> 20.1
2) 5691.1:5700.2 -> 21.8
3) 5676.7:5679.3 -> 24.5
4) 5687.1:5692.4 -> 22.9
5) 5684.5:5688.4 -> 23.7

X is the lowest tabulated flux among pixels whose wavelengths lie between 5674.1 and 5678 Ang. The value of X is 23.4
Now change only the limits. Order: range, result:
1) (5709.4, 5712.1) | 22.1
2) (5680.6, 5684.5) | 23.5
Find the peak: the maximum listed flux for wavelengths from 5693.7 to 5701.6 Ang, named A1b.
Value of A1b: 23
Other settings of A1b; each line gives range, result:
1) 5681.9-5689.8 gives 24.5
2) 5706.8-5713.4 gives 22.7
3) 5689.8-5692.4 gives 23.8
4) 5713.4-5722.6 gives 23.2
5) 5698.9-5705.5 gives 22.5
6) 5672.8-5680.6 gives 24.6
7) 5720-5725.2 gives 23.1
